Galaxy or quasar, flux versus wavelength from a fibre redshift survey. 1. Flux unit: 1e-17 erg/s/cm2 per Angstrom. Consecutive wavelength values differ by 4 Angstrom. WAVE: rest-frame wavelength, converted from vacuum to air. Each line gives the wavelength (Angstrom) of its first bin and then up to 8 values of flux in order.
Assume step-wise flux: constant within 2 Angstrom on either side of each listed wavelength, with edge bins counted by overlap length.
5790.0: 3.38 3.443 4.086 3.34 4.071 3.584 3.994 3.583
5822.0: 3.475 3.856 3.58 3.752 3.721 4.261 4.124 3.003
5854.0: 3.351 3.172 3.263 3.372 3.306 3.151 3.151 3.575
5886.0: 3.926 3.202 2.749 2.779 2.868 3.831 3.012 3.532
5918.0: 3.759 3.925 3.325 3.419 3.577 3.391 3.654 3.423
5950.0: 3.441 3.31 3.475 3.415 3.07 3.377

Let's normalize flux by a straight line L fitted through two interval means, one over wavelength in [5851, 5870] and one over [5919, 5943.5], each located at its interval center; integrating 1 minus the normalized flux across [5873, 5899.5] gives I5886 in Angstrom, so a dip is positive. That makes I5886 1.1 Angstrom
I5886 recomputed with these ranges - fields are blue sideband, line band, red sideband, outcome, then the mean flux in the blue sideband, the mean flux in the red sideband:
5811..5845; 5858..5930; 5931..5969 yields 5.0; 3.78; 3.42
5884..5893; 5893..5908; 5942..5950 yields 1.7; 3.47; 3.49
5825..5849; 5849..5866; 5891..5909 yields 1.7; 3.85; 3.06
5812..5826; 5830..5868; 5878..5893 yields 0.4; 3.71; 3.46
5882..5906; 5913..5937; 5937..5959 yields -1.7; 3.2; 3.45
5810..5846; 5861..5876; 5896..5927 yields 1.3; 3.79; 3.38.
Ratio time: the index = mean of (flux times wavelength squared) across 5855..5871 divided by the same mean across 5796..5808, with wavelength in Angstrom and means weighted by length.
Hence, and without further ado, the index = 0.87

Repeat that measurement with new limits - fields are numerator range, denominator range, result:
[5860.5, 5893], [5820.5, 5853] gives 0.91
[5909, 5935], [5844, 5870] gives 1.07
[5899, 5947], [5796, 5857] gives 0.96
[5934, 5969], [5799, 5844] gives 0.95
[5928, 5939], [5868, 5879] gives 1.10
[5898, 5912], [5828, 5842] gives 0.86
